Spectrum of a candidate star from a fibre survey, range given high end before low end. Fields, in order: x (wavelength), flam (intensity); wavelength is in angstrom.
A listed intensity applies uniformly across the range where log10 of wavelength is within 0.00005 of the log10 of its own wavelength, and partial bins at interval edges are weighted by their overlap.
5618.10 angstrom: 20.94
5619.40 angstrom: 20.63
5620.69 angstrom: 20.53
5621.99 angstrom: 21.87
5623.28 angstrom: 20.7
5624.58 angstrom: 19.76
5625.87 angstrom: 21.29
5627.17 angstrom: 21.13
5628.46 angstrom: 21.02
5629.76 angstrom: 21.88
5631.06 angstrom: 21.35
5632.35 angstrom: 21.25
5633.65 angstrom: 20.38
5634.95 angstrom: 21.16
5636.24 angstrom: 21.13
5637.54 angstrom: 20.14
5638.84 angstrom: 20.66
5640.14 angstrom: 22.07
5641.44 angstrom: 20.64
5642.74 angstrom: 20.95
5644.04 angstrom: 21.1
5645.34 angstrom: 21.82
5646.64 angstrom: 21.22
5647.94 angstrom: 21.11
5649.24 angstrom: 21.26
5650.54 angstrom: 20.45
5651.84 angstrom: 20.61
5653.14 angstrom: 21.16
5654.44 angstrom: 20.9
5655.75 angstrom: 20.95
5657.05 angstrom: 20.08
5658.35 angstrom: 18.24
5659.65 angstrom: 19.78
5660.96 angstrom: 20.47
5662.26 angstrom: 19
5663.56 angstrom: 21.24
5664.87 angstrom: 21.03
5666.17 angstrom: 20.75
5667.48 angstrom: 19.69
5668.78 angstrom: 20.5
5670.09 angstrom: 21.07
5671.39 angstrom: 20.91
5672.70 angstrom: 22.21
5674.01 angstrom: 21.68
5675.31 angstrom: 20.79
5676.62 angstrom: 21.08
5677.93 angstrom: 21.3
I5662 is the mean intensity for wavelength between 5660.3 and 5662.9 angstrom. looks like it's 19.7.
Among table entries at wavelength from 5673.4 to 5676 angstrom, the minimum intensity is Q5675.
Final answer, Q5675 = 20.79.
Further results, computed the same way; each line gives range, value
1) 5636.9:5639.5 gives 20.14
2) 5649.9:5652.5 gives 20.45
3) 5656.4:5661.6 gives 18.24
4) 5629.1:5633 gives 21.25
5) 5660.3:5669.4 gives 19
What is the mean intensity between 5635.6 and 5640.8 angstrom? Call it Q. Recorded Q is 21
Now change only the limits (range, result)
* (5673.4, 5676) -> 21.3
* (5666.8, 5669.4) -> 20.1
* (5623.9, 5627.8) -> 20.7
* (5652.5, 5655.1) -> 21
